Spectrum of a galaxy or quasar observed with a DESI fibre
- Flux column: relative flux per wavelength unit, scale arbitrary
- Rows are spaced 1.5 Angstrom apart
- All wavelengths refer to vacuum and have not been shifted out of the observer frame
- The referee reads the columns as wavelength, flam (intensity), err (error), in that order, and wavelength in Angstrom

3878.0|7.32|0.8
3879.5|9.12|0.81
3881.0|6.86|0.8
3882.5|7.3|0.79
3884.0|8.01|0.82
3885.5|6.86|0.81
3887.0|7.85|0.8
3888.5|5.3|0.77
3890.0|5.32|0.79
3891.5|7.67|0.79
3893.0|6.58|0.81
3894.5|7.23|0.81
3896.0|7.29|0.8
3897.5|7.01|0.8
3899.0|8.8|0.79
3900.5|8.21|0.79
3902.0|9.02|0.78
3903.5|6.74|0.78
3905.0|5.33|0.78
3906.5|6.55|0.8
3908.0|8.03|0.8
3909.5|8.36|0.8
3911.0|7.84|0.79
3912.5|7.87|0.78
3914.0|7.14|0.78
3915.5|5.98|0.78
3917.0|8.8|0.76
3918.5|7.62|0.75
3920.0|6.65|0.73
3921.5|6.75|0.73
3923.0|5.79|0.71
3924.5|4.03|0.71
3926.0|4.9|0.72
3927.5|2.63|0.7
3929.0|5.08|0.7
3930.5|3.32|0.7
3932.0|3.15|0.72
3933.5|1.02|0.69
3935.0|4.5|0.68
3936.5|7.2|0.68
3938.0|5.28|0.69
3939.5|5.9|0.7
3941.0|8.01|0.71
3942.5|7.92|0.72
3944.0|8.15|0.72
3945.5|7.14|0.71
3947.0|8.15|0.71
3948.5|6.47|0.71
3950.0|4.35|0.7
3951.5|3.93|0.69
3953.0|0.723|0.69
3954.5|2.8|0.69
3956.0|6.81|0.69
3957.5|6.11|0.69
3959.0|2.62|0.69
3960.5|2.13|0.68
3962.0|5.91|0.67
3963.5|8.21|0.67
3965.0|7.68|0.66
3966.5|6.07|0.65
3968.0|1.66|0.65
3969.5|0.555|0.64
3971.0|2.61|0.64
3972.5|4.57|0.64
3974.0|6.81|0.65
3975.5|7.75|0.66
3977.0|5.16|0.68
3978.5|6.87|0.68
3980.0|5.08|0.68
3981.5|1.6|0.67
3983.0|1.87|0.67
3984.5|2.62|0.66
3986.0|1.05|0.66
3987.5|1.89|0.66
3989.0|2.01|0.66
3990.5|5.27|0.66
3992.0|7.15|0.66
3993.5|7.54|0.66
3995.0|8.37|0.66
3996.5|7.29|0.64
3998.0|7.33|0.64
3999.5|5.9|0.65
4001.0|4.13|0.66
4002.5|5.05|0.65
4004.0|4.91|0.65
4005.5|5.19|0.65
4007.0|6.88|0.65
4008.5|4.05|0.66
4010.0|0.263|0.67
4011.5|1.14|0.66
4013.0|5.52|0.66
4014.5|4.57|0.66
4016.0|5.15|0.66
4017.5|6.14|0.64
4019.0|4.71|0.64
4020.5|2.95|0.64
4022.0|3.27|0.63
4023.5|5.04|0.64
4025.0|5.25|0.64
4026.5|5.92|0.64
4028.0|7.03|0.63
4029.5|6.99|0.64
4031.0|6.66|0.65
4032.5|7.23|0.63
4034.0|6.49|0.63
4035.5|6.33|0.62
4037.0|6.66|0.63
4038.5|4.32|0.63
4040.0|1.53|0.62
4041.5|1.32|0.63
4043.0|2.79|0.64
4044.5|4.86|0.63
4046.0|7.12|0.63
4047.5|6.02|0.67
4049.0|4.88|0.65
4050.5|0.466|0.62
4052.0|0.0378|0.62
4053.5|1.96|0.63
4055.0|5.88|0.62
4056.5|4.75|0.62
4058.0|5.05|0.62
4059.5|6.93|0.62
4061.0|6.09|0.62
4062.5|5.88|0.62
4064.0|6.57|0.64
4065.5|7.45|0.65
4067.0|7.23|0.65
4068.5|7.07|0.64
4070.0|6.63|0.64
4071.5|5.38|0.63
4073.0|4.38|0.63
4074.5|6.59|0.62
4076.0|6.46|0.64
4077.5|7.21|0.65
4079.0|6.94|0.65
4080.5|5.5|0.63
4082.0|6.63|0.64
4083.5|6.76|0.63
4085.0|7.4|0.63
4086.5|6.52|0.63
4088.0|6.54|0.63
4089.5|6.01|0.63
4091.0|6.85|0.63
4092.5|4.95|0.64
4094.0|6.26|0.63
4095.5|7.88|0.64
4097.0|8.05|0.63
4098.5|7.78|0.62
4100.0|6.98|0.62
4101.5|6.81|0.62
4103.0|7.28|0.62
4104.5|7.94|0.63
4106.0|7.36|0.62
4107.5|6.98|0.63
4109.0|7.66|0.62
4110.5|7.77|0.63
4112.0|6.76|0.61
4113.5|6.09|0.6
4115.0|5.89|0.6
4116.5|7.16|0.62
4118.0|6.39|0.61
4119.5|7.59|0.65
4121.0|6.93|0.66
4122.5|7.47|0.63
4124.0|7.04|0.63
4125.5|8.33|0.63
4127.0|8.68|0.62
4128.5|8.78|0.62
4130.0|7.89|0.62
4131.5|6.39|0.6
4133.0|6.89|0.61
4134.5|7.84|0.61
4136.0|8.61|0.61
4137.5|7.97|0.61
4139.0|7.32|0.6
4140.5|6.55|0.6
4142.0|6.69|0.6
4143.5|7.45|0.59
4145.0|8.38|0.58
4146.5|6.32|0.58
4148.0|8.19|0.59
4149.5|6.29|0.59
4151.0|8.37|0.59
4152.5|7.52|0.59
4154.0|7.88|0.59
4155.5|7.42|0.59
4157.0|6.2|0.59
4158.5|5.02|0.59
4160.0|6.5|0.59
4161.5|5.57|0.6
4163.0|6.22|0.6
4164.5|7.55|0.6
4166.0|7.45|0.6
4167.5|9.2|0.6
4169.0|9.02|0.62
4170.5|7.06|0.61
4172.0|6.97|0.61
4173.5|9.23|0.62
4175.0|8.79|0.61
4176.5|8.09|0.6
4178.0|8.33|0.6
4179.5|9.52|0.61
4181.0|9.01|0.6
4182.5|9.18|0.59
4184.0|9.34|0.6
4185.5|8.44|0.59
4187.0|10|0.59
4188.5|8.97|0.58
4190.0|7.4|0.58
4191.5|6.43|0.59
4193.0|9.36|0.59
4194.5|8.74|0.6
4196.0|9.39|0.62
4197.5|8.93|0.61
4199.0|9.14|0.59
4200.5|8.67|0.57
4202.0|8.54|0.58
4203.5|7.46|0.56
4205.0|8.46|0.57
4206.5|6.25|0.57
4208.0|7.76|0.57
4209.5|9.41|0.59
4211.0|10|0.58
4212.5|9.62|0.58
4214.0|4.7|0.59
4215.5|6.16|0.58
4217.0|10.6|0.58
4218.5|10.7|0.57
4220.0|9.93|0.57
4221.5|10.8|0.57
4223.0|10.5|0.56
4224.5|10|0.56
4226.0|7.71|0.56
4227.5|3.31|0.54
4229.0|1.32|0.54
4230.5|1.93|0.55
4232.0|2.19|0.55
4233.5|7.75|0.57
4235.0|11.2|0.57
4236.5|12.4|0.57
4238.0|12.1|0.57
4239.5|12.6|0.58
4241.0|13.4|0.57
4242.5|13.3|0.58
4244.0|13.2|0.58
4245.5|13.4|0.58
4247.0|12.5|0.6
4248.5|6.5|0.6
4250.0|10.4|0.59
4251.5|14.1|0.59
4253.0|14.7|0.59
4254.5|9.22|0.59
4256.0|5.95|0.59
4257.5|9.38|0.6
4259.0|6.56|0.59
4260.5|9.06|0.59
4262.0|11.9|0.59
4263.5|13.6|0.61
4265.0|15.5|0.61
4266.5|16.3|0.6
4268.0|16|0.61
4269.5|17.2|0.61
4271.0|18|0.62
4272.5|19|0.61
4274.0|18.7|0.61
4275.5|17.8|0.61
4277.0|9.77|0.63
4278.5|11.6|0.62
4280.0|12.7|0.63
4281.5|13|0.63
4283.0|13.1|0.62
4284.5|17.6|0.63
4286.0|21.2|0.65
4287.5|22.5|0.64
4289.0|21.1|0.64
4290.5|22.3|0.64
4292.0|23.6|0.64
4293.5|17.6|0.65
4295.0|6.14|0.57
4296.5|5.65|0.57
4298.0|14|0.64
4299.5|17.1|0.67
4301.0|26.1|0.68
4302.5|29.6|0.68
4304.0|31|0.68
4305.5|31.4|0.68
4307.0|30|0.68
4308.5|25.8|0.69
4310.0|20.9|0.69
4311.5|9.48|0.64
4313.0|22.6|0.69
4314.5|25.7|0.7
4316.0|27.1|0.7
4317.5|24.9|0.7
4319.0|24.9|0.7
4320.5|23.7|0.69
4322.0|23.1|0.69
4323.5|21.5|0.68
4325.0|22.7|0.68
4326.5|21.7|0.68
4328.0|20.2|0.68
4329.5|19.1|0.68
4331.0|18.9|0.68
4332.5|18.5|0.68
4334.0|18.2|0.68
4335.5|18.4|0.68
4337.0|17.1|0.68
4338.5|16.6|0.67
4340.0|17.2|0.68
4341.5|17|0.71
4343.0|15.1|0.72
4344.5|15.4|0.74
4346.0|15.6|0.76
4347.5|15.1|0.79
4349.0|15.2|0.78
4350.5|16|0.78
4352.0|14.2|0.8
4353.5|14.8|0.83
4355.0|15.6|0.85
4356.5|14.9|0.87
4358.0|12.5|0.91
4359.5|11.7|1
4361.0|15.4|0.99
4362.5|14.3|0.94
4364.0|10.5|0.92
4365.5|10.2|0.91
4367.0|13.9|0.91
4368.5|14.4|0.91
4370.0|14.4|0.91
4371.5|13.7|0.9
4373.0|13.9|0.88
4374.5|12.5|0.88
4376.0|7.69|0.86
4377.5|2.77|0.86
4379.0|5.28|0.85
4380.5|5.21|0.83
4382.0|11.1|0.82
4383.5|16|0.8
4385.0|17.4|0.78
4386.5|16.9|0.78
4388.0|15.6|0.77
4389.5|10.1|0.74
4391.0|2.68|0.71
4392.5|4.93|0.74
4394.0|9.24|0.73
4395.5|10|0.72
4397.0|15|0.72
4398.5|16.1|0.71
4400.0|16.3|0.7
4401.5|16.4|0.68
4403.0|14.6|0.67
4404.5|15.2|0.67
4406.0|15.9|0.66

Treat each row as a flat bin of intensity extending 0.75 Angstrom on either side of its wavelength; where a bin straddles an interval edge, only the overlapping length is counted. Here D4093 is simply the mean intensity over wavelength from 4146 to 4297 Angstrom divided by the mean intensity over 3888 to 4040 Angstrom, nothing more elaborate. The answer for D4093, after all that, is 1.89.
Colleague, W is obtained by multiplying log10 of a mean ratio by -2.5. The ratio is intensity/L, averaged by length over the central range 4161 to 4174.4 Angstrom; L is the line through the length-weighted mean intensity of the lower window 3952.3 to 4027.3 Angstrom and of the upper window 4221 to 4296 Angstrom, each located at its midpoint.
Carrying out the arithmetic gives 0.28 mag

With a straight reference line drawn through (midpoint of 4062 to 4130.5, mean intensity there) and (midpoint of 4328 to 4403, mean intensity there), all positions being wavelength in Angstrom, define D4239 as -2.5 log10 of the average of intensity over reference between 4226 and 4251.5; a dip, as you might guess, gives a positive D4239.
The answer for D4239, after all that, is 0.14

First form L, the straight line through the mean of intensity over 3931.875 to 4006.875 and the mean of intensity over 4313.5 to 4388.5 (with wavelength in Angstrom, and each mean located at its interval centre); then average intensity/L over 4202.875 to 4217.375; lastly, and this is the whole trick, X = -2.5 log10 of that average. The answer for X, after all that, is 0.444 mag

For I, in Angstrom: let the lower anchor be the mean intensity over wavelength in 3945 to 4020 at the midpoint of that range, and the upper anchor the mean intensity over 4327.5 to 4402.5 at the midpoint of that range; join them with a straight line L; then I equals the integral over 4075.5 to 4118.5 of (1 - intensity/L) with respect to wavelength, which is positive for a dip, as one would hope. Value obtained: 3.33 Angstrom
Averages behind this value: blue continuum 4.74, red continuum 13.8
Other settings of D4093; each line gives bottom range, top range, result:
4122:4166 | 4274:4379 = 2.39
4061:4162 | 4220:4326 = 2.22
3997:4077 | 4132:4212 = 1.57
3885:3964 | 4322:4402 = 2.35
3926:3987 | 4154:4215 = 1.71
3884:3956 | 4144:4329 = 2.02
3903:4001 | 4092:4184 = 1.39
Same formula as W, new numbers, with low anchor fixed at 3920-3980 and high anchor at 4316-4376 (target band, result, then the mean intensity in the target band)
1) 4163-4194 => 0.37 mag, 8.41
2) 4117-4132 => 0.33 mag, 7.56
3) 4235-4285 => 0.10 mag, 13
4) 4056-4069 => 0.31 mag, 6.35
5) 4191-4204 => 0.40 mag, 8.58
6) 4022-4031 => 0.25 mag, 5.87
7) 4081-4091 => 0.35 mag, 6.63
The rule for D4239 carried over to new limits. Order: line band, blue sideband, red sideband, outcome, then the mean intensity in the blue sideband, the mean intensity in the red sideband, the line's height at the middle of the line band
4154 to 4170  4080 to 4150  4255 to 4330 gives 0.40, 7.15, 18.5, 10.2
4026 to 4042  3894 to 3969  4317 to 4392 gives 0.42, 5.96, 15.2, 8.2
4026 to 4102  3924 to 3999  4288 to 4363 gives 0.47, 4.91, 19.2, 8.92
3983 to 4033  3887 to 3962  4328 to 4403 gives 0.46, 6.02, 13.7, 7.48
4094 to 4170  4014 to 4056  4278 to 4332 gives 0.37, 4.7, 20.6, 10.4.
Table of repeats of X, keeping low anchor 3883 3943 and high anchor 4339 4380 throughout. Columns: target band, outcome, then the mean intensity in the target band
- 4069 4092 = 0.374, 6.38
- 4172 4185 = 0.191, 8.81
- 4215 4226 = 0.145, 9.75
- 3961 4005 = 0.461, 4.91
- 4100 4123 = 0.319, 7.06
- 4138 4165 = 0.400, 6.97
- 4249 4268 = 0.022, 11.5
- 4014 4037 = 0.405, 5.63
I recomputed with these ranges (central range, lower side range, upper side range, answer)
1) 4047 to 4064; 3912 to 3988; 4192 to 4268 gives 5.88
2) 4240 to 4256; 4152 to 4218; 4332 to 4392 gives -2.85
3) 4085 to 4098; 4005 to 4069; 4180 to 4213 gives -1.06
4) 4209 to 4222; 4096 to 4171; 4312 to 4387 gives 1.98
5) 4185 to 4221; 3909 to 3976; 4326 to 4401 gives 7.11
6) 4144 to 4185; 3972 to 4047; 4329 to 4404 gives 4.69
